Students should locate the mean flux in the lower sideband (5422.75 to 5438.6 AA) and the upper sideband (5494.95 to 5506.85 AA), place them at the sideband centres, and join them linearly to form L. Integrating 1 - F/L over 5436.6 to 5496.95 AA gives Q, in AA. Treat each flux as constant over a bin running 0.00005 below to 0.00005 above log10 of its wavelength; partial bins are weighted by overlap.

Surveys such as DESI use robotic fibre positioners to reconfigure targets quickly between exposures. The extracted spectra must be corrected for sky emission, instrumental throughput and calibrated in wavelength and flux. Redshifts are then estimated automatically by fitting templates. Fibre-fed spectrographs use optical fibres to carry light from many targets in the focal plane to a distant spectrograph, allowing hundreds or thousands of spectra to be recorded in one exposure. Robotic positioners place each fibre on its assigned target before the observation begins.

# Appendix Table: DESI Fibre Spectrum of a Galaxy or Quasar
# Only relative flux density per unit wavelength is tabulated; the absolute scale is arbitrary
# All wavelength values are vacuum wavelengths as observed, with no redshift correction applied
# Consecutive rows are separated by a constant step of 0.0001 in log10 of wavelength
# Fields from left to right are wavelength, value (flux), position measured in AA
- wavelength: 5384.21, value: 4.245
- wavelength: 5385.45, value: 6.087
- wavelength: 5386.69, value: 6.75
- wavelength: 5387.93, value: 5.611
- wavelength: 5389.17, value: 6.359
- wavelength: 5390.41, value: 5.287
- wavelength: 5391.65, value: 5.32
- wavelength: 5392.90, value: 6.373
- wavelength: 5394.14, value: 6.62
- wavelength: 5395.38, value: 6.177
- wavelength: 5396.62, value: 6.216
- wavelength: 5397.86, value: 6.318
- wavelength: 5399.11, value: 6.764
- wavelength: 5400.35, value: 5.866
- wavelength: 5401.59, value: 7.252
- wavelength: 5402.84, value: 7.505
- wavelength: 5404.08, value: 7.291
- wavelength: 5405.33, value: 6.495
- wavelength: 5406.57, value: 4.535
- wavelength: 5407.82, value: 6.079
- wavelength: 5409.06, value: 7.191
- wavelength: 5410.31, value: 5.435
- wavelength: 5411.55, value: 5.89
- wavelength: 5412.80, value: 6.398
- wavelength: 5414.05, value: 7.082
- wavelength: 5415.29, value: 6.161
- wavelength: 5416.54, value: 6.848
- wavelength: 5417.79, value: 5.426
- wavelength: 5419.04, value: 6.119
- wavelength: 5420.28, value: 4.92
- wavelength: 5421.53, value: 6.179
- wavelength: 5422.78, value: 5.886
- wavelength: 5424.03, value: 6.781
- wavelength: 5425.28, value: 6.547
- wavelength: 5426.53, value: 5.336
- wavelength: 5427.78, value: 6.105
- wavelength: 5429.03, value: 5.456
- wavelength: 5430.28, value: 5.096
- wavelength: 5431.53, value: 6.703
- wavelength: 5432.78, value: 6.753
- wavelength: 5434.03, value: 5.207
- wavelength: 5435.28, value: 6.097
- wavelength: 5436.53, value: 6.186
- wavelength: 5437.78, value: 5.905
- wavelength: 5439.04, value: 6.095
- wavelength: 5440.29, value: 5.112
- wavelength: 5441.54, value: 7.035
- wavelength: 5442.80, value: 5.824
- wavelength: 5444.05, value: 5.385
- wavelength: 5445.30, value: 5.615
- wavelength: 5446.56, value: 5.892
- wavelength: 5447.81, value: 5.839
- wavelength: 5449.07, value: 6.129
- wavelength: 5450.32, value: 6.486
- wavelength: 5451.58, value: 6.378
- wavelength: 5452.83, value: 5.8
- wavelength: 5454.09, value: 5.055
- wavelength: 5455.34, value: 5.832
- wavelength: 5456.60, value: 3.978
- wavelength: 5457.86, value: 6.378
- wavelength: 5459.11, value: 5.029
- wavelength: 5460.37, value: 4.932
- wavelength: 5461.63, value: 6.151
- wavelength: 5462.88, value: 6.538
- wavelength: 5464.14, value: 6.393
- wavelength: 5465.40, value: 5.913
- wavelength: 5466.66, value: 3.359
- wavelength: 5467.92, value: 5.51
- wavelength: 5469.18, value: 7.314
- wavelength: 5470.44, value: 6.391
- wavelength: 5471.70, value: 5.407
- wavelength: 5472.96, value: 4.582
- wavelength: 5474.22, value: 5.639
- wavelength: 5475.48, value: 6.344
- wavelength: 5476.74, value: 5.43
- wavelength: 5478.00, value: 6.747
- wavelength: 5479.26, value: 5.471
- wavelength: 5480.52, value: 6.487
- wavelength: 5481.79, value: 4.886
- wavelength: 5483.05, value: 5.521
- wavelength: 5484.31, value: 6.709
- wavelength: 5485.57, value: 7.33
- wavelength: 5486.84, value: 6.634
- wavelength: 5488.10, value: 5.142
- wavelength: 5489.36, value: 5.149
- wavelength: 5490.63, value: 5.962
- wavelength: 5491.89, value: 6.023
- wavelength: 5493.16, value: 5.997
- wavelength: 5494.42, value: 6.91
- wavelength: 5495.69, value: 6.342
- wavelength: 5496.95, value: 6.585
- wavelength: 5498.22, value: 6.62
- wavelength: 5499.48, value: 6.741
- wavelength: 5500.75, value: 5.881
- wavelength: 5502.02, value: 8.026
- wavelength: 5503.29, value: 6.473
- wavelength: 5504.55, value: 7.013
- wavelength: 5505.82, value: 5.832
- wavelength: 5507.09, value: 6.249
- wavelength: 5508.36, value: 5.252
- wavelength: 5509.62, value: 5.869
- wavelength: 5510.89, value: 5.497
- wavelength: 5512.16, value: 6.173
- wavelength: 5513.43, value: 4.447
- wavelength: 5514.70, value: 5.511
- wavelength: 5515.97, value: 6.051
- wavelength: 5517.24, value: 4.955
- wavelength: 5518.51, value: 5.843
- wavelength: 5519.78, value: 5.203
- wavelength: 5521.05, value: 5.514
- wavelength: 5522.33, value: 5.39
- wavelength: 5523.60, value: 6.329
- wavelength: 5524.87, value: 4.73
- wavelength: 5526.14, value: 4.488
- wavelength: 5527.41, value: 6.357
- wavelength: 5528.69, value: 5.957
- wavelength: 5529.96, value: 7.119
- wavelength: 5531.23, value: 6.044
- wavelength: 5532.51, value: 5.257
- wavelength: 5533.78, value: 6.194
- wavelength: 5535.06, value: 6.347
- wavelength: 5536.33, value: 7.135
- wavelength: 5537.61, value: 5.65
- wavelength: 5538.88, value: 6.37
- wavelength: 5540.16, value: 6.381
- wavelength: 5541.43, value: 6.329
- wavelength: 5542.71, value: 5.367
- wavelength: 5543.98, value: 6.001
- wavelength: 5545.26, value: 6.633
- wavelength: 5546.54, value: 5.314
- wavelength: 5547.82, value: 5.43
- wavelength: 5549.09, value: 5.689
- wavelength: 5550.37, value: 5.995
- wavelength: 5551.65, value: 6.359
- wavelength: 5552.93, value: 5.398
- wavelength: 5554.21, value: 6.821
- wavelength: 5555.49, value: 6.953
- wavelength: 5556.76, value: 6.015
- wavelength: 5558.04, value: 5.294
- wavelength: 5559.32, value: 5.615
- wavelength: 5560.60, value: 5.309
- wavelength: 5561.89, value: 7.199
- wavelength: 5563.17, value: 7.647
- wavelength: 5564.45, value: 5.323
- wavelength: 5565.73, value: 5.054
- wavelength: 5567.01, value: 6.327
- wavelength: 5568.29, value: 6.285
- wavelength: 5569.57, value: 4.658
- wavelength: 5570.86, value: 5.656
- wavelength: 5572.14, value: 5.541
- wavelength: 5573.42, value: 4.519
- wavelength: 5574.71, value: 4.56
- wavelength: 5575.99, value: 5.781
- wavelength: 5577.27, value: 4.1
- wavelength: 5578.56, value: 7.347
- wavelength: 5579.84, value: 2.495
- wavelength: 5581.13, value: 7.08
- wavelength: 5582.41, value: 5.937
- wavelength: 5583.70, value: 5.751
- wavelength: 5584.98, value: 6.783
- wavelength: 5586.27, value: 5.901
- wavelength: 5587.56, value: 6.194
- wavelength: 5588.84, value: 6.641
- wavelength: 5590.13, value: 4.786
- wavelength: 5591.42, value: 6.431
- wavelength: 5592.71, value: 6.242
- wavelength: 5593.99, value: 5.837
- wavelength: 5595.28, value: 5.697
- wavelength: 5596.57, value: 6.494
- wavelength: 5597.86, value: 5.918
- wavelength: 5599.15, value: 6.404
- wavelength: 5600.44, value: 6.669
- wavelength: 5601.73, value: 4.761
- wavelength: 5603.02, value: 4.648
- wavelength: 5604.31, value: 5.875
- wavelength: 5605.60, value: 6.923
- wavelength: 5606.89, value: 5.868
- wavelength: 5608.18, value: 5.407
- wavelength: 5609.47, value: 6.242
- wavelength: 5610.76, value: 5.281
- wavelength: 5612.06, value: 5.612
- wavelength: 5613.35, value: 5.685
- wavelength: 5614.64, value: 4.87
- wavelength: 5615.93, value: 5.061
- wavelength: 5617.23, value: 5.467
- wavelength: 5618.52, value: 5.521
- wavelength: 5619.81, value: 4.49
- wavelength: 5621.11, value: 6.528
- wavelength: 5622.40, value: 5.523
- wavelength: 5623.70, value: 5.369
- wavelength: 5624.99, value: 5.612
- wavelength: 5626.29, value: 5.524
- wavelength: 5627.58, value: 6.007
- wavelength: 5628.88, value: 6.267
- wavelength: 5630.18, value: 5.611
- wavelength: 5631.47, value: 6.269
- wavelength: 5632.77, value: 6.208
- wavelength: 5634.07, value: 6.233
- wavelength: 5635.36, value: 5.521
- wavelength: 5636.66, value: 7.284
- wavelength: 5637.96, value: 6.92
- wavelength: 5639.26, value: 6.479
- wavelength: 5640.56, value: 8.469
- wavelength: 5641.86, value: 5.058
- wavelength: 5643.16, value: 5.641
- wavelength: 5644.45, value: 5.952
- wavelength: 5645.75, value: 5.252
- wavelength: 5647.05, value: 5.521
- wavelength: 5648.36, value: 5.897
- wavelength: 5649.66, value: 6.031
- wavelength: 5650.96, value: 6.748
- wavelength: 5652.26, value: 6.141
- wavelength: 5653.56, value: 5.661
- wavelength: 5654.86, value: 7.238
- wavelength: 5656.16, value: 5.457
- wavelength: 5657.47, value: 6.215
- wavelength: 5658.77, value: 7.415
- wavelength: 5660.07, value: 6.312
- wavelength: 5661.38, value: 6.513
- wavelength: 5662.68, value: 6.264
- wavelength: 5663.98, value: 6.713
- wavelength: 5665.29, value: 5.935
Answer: 4.3 AA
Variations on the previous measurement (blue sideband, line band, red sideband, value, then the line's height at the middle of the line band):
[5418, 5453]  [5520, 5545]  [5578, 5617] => -0.29 AA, 5.87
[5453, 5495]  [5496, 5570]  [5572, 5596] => -3.26 AA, 5.73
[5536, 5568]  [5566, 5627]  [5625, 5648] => 4.24 AA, 6.09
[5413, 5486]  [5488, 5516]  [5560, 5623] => -1.28 AA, 5.83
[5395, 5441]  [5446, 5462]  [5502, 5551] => 1.02 AA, 6.06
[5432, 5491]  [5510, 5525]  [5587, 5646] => 0.90 AA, 5.85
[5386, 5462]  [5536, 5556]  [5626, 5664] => 0.14 AA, 6.14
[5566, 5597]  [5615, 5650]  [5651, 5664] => 1.49 AA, 6.17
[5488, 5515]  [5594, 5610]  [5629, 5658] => 0.65 AA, 6.15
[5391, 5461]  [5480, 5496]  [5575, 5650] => -0.30 AA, 5.96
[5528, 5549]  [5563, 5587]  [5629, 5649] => 2.08 AA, 6.11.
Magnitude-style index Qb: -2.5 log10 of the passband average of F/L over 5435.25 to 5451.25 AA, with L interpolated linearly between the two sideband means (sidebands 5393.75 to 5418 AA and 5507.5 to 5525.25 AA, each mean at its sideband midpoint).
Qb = 0.02 mag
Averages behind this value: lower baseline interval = 6.39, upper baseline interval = 5.5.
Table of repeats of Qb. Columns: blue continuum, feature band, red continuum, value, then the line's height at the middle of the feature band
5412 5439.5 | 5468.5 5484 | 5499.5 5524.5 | 0.02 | 5.95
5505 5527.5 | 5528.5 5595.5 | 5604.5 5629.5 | -0.06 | 5.58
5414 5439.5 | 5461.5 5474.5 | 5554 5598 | 0.04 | 5.96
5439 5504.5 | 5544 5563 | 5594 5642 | -0.02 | 5.92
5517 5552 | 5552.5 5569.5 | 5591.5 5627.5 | -0.04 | 5.82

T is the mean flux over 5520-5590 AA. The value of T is 5.85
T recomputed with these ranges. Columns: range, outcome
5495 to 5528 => 5.9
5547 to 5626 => 5.75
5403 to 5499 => 5.96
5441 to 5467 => 5.73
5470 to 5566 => 5.98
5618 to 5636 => 5.77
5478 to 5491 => 5.97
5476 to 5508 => 6.24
